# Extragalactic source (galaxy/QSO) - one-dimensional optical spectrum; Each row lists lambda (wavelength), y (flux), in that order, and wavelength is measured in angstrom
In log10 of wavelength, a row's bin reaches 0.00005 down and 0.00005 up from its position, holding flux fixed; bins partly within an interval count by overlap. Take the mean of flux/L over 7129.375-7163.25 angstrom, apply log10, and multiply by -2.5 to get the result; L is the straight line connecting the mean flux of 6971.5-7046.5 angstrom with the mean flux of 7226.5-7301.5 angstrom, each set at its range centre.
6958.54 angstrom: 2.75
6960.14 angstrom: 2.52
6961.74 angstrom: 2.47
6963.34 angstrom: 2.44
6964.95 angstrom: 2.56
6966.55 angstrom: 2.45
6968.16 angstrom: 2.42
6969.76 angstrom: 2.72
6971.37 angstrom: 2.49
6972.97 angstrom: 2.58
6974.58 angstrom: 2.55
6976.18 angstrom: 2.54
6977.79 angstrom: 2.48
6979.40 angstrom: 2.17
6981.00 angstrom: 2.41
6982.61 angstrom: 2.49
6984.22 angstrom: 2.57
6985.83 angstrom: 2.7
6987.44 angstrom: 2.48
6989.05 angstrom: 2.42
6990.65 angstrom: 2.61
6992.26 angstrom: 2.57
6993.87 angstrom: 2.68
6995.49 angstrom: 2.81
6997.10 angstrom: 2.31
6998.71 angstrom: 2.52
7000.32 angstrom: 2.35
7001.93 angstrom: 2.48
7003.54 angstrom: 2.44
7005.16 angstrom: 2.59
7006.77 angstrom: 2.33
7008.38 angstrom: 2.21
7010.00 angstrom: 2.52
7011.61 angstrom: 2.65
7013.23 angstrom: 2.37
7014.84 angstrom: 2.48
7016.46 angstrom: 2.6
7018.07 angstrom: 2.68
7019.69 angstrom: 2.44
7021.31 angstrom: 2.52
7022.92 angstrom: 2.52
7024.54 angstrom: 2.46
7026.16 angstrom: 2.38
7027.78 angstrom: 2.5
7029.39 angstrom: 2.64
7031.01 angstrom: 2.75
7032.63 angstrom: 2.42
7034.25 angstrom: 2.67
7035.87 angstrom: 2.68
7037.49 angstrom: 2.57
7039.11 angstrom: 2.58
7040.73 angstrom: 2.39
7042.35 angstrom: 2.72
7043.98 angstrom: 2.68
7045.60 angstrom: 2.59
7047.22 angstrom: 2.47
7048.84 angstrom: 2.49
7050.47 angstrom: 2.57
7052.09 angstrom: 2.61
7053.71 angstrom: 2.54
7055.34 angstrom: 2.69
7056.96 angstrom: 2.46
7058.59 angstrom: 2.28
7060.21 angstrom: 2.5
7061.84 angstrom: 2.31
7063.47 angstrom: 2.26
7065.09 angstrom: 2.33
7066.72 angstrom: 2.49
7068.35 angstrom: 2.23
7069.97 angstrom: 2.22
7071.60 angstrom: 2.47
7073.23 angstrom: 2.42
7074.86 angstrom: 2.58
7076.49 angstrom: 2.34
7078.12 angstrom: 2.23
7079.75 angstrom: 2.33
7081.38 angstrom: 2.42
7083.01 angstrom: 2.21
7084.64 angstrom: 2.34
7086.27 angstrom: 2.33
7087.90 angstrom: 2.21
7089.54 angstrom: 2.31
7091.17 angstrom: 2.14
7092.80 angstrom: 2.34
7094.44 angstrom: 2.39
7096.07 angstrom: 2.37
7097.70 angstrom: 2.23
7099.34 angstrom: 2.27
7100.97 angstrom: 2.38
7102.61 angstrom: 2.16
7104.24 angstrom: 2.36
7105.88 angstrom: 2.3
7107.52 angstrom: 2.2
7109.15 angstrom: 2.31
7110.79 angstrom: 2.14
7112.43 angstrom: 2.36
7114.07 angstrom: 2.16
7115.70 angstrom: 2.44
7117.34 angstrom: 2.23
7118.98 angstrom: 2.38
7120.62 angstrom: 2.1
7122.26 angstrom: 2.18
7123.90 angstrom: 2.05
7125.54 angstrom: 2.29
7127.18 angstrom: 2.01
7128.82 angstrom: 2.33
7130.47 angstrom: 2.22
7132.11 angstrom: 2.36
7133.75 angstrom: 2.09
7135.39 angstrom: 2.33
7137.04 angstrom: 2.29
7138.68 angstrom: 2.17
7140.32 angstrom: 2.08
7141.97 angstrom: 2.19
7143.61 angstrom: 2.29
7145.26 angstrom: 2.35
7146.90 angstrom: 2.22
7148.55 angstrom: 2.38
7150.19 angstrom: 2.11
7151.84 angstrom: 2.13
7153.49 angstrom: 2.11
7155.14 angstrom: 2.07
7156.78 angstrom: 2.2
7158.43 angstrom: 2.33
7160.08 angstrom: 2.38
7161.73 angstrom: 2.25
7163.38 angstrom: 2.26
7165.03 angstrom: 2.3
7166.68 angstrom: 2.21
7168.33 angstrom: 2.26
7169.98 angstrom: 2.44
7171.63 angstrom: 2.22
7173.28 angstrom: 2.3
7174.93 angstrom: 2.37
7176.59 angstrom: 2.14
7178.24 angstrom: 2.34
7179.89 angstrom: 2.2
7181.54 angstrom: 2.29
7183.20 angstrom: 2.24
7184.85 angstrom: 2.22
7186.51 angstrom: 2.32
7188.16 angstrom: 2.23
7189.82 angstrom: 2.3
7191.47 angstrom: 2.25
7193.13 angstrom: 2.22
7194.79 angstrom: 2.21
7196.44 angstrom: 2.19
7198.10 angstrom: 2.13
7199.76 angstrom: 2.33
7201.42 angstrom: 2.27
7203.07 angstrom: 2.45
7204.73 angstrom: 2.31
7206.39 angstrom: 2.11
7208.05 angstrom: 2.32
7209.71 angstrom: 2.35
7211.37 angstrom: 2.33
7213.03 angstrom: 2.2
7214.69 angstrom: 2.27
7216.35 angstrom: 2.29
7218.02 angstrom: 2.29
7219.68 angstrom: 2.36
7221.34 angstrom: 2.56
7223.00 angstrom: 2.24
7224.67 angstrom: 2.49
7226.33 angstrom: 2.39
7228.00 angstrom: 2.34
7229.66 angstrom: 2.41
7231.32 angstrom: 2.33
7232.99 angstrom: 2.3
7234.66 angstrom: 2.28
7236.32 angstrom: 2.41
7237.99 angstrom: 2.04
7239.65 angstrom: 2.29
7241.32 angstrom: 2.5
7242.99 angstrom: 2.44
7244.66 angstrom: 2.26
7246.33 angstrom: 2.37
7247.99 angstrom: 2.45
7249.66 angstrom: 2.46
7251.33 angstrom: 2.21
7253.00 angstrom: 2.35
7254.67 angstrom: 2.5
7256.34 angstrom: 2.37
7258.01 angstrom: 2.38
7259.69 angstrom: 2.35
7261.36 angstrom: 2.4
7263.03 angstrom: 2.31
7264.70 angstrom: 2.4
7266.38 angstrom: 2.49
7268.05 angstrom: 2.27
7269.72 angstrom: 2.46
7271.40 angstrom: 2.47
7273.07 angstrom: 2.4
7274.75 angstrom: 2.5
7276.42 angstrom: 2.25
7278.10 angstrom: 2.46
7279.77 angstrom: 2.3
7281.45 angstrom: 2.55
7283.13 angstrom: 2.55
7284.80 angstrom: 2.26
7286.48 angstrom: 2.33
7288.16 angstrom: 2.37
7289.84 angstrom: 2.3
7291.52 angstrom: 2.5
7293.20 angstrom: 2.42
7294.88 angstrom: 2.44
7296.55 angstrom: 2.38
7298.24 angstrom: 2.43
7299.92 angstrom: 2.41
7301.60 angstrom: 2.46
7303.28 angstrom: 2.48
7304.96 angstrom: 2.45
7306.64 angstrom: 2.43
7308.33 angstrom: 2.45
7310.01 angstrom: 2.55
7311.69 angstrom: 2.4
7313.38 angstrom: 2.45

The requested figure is 0.10 mag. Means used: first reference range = 2.52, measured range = 2.23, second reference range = 2.38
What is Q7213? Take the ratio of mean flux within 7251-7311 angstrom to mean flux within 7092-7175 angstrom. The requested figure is 1.07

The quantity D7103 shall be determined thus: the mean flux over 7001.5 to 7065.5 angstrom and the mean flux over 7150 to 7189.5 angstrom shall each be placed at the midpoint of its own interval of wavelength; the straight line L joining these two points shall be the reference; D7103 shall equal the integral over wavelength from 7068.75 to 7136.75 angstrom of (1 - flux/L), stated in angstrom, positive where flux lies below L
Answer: 2.8 angstrom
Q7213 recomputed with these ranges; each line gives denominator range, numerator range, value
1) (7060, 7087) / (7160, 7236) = 0.98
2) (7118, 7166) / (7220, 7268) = 1.07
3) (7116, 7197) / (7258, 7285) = 1.07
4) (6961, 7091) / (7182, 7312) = 0.95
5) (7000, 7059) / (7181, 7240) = 0.91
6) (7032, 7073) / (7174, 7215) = 0.91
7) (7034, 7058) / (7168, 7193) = 0.88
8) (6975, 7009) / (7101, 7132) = 0.90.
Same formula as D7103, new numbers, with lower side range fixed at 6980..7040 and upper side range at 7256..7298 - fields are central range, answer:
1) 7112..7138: 2.4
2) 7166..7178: 0.8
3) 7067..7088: 1.3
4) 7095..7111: 1.3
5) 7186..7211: 1.7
